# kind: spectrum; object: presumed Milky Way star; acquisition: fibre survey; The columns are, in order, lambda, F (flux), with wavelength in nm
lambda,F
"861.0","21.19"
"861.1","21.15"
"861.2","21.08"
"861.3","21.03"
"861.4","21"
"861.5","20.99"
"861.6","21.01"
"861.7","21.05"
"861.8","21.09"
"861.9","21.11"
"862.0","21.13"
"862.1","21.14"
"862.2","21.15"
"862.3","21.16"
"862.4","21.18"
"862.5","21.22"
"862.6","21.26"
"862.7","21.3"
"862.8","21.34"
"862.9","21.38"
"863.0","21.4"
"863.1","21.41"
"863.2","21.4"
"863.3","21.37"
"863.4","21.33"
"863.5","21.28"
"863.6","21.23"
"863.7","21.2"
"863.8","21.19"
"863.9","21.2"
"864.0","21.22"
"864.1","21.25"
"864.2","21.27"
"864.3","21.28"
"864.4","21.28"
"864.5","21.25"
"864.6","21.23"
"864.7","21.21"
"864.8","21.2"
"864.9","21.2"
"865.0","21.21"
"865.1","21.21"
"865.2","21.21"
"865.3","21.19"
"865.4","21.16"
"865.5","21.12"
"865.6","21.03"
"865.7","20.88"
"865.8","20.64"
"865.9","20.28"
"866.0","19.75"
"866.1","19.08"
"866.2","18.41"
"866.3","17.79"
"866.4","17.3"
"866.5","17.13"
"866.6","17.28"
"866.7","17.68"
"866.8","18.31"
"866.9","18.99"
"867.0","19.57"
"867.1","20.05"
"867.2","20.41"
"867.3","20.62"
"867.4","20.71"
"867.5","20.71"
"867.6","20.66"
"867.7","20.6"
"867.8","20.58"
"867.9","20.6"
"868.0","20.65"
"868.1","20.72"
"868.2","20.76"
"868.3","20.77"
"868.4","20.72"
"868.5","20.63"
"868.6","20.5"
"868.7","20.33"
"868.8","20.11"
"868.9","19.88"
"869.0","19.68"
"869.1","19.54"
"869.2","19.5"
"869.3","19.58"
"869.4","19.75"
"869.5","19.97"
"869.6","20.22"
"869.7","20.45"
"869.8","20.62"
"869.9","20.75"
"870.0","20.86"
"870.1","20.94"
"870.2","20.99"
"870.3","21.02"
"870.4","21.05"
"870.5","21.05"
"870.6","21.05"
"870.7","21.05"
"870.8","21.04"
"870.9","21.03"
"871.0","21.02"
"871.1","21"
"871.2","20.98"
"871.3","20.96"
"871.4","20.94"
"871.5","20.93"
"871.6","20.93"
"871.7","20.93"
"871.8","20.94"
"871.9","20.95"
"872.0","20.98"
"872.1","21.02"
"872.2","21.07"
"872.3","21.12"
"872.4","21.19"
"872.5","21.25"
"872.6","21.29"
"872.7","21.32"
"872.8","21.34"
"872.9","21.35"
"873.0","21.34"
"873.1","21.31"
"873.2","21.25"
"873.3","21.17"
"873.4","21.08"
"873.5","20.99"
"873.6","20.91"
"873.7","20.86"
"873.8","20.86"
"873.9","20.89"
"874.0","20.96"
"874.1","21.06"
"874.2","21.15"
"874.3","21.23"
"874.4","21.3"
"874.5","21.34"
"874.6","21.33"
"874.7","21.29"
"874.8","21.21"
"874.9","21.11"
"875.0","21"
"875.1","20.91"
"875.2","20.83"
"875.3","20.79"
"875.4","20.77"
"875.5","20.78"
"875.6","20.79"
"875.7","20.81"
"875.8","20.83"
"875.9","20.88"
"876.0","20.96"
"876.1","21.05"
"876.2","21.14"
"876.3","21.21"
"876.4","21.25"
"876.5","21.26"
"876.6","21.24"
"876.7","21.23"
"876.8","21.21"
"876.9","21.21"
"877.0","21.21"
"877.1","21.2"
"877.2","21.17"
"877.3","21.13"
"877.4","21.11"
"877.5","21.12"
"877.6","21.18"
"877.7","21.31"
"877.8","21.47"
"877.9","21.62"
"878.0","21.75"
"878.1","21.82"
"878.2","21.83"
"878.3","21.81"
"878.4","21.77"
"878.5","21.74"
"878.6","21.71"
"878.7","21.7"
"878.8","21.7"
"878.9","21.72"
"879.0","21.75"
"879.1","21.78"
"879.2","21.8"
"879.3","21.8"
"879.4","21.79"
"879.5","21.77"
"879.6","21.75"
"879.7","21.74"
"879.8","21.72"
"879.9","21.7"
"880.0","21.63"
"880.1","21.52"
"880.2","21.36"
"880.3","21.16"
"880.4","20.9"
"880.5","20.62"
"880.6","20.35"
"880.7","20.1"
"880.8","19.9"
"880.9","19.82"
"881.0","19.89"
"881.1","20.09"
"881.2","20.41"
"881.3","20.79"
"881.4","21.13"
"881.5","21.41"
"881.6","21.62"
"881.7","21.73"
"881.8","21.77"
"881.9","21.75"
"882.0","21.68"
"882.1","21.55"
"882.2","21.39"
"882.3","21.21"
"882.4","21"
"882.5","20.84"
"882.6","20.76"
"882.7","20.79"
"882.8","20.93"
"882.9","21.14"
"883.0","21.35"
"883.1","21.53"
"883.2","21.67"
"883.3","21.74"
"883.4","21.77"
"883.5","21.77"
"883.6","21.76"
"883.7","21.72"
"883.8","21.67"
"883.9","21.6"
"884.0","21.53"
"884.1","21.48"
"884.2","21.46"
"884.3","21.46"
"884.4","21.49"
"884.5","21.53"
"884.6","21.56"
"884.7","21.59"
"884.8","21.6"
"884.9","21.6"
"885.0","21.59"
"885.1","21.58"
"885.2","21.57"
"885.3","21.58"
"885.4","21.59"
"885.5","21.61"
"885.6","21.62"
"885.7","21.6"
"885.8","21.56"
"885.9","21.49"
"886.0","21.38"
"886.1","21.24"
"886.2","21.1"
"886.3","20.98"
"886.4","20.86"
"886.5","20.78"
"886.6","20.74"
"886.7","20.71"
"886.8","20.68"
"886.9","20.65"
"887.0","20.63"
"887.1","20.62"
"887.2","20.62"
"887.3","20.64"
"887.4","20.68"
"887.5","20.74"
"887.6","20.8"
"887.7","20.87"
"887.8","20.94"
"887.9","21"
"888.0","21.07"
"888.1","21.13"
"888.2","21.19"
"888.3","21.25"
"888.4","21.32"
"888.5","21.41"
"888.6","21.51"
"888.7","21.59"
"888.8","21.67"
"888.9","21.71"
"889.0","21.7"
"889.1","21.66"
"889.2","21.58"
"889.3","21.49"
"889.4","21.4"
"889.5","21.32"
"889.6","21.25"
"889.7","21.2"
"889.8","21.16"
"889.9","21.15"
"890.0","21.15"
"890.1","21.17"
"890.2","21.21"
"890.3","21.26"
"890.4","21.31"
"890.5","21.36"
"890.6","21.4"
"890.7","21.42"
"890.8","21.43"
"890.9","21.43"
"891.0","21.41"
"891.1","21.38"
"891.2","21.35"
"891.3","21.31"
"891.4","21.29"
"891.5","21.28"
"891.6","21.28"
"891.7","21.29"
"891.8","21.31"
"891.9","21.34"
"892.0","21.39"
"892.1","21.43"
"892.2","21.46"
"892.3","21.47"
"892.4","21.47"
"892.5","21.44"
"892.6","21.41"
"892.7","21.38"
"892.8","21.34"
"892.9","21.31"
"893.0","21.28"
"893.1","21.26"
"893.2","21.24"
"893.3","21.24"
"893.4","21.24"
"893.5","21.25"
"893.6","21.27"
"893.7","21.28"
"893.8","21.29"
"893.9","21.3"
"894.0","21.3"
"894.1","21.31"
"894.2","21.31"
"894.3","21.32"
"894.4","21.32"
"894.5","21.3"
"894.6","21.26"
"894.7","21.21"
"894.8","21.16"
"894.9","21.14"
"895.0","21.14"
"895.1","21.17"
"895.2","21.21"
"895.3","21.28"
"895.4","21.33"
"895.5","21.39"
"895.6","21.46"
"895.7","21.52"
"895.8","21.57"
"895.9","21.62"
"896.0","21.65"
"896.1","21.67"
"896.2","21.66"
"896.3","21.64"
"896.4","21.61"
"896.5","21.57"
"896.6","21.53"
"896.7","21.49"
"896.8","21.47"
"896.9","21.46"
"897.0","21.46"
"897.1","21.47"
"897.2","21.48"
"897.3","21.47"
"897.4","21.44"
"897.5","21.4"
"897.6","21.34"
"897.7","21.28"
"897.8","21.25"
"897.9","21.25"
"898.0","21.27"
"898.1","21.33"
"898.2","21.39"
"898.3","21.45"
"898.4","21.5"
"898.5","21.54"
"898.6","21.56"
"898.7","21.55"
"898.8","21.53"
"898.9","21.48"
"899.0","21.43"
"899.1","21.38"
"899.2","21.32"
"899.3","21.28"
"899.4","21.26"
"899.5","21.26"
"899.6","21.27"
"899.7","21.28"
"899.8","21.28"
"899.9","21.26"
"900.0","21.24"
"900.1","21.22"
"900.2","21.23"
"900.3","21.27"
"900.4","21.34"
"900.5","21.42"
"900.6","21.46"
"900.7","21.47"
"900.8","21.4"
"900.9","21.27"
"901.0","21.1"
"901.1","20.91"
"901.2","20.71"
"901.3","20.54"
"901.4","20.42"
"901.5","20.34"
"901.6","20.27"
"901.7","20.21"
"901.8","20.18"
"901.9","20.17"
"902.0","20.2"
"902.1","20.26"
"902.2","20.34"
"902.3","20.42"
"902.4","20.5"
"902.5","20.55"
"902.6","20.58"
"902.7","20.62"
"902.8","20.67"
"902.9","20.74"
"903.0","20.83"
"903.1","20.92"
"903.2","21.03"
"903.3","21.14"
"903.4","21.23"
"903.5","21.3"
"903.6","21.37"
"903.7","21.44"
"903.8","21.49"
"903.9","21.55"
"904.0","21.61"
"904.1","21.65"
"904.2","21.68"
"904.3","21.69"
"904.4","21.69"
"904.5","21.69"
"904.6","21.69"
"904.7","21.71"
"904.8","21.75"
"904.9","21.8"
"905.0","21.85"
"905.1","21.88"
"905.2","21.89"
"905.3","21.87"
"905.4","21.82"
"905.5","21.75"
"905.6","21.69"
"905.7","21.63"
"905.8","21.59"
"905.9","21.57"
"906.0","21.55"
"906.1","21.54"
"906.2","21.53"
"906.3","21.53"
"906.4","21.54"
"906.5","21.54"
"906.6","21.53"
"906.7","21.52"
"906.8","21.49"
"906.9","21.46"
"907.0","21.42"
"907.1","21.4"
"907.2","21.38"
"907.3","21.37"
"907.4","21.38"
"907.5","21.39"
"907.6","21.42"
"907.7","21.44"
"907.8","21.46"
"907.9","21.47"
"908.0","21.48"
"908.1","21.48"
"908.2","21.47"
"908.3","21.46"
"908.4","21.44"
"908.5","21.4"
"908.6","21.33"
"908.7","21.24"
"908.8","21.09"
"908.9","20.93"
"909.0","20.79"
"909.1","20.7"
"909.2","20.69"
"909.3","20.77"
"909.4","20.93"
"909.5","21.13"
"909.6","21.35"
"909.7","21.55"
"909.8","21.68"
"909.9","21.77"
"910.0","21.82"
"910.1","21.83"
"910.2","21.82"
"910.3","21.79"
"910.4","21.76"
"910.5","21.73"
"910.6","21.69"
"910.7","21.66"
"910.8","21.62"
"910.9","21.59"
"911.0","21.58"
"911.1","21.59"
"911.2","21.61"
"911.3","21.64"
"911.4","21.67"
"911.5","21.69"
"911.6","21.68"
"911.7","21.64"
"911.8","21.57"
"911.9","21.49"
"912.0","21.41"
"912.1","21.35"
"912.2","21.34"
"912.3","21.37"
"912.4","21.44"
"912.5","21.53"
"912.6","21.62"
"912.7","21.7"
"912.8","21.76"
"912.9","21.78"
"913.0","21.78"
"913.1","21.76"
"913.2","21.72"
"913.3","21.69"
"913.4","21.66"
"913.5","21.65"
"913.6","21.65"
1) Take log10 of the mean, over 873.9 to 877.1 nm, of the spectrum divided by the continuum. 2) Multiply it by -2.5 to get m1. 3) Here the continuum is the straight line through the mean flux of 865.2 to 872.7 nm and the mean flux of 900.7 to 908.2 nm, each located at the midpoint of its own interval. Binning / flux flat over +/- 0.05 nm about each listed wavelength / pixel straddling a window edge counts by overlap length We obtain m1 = -0.03 mag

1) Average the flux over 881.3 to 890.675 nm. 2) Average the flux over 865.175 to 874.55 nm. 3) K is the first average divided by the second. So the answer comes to 1.04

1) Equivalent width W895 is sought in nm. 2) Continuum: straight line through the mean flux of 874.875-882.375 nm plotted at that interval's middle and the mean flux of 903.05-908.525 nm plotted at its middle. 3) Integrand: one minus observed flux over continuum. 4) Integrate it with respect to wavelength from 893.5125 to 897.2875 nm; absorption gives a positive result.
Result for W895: 0.00 nm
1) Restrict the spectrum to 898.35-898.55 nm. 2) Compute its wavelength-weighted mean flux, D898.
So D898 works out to 21.5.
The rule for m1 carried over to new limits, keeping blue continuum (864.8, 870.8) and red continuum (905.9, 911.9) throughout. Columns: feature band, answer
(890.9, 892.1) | -0.02 mag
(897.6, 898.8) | -0.01 mag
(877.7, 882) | -0.04 mag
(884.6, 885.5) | -0.04 mag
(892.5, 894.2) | -0.02 mag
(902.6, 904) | 0.01 mag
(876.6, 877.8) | -0.04 mag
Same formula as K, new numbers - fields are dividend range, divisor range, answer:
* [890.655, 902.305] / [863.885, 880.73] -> 1.02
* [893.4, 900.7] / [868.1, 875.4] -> 1.03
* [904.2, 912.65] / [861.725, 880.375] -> 1.03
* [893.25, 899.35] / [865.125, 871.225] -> 1.06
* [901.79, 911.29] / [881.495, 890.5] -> 1.00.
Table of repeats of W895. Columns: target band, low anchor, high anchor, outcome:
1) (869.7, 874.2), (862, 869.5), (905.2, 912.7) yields -0.088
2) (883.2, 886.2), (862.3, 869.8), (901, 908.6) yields -0.106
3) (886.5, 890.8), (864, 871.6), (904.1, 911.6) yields -0.035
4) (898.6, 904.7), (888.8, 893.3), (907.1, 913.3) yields 0.097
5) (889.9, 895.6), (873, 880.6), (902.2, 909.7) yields 0.002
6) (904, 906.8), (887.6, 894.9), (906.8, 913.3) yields -0.030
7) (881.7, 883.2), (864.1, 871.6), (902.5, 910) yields -0.038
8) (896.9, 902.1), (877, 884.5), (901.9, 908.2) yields 0.044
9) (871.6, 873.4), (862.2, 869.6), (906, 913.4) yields -0.047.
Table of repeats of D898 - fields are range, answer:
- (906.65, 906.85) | 21.5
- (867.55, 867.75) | 20.6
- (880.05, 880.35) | 21.3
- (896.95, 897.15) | 21.5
